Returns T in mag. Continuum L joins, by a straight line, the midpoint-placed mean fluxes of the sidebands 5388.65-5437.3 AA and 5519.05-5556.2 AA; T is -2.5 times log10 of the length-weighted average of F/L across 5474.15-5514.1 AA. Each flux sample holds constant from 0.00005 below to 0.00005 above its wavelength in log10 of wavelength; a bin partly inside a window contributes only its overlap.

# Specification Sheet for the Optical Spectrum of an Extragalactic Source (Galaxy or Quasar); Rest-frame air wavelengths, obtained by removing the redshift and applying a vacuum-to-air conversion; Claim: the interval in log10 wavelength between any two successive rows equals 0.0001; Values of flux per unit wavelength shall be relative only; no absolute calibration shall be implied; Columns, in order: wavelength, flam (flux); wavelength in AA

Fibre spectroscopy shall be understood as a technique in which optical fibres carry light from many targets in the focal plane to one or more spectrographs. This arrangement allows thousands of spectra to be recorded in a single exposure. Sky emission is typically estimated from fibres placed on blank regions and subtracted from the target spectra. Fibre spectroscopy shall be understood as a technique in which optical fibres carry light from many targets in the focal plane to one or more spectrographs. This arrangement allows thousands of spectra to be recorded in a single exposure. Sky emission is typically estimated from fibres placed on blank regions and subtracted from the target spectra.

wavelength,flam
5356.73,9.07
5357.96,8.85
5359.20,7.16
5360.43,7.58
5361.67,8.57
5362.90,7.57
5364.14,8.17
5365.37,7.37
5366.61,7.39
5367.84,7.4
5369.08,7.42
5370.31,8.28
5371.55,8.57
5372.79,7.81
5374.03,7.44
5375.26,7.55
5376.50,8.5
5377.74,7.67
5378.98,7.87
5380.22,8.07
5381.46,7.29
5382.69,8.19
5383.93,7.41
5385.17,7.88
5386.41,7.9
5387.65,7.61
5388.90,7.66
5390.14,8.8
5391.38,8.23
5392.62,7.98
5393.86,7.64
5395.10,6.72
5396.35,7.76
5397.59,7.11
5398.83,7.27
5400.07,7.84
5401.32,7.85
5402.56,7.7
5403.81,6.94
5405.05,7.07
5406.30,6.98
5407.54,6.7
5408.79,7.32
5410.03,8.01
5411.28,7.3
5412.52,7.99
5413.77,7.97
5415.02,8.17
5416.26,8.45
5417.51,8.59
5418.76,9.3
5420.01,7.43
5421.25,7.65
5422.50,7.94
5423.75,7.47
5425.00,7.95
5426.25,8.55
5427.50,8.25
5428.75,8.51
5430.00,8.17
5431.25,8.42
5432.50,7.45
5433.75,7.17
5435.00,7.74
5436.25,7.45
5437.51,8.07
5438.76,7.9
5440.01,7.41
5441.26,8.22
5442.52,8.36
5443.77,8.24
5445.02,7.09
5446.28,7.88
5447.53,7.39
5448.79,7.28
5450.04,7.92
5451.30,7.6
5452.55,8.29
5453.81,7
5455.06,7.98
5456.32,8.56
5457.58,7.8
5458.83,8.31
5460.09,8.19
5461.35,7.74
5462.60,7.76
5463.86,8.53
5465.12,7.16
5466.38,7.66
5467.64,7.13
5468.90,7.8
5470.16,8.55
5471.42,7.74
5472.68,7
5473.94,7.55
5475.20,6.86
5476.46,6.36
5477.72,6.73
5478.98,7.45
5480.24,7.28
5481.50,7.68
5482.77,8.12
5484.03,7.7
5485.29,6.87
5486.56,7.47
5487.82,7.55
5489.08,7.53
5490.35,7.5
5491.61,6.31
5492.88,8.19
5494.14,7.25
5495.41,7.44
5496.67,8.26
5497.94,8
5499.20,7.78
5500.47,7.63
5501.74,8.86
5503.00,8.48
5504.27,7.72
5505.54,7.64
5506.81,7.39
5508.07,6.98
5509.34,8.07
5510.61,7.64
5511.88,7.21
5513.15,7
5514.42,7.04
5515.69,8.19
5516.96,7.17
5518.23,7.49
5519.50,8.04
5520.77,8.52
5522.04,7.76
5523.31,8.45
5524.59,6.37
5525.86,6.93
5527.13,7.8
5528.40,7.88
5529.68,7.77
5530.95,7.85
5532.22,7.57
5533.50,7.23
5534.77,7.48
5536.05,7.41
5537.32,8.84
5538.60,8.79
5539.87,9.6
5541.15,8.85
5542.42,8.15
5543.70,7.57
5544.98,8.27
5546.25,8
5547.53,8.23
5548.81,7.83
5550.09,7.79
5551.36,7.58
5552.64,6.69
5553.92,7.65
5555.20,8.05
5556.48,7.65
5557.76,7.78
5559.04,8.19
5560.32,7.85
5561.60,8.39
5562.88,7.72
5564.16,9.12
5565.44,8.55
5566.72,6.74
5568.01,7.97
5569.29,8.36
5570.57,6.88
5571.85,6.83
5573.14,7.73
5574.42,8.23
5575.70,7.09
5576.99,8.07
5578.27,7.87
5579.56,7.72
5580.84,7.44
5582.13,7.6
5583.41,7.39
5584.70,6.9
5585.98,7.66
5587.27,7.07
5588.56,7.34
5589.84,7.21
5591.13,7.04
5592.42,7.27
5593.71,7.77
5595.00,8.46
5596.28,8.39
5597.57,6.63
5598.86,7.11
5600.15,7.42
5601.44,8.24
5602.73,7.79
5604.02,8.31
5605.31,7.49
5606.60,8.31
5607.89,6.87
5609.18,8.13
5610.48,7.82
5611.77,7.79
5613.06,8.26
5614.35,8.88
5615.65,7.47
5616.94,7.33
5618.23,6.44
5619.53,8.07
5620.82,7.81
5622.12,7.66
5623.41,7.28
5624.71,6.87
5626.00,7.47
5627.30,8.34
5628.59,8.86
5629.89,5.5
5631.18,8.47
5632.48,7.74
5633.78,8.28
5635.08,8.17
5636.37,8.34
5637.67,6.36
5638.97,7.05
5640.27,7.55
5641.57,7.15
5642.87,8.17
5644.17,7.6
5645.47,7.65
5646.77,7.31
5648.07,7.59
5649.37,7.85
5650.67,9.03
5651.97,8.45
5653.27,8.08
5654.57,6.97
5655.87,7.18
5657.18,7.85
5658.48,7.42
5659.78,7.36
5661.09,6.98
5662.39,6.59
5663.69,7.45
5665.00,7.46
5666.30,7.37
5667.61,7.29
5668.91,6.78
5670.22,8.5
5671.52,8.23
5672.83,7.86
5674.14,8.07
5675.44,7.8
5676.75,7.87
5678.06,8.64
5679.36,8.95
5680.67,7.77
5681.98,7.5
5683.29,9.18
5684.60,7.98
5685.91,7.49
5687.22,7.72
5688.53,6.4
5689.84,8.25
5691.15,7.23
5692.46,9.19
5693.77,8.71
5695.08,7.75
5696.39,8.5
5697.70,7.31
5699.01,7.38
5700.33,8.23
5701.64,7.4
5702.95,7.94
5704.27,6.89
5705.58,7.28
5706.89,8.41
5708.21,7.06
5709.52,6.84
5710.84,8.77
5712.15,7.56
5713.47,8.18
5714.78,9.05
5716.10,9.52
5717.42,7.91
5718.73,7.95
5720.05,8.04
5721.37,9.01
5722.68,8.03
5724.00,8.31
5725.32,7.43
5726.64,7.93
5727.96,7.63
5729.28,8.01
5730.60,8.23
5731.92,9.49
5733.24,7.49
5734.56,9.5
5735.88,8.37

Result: 0.048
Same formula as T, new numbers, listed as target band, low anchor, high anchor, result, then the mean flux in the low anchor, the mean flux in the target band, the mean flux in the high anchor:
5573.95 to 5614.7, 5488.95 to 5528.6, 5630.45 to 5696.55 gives 0.01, 7.64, 7.66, 7.78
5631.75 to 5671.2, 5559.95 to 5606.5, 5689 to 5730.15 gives 0.03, 7.66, 7.59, 7.98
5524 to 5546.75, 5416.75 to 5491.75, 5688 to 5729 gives -0.02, 7.74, 7.91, 7.94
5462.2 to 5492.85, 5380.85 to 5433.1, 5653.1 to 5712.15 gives 0.05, 7.8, 7.44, 7.73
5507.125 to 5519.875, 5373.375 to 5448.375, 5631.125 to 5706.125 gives 0.04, 7.79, 7.47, 7.75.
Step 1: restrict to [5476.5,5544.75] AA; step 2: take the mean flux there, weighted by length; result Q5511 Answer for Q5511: 7.7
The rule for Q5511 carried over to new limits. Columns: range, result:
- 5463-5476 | 7.58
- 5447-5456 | 7.67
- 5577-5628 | 7.62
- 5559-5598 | 7.66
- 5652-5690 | 7.69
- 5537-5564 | 8.08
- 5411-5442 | 7.99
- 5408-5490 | 7.76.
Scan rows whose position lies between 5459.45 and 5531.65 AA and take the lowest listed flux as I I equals 6.31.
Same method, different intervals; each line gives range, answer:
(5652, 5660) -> 6.97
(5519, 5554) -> 6.37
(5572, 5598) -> 6.63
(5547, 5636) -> 5.5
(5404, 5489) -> 6.36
